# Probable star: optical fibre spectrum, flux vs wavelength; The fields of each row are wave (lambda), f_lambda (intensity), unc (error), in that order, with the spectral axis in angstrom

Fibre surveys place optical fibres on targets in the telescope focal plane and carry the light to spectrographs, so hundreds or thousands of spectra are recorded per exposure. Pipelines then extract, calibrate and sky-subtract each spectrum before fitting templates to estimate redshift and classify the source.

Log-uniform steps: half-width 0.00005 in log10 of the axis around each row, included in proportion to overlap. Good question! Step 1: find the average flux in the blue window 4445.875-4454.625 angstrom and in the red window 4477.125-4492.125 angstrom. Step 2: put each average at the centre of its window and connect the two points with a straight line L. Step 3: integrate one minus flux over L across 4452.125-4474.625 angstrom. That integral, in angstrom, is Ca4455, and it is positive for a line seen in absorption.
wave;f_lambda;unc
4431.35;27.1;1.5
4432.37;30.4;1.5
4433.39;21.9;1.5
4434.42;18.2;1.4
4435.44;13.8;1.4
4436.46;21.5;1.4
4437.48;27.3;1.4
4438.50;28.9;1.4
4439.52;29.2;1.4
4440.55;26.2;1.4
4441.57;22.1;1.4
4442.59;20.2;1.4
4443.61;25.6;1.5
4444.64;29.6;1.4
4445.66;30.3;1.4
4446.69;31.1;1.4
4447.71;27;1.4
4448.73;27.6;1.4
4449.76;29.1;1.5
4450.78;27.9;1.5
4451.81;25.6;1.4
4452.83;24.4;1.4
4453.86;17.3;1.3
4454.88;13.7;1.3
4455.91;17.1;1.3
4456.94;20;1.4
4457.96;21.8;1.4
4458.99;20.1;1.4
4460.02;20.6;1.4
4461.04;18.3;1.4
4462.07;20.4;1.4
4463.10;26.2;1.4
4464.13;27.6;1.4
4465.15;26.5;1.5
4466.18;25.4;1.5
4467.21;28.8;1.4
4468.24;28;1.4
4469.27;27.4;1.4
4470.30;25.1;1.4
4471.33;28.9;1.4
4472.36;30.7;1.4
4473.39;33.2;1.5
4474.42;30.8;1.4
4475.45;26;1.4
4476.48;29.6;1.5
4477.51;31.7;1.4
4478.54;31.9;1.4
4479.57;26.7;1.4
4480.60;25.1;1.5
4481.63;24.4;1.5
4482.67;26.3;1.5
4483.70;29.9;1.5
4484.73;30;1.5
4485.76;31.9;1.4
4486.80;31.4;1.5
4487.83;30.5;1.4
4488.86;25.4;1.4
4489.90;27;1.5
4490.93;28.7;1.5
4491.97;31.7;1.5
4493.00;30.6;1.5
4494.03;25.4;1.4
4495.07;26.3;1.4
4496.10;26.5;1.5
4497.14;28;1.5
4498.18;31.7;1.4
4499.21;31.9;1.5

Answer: 2.50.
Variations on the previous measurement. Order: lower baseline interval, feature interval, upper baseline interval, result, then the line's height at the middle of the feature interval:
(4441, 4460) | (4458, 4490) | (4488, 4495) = -1.06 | 26.3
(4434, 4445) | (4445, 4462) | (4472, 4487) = 1.58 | 25.7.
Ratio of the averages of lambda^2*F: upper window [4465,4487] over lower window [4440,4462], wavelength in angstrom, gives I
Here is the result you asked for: 1.23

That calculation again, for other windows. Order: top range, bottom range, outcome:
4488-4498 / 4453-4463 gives 1.47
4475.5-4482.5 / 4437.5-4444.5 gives 1.11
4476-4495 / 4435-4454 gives 1.14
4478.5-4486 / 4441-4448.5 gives 1.07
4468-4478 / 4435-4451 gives 1.13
